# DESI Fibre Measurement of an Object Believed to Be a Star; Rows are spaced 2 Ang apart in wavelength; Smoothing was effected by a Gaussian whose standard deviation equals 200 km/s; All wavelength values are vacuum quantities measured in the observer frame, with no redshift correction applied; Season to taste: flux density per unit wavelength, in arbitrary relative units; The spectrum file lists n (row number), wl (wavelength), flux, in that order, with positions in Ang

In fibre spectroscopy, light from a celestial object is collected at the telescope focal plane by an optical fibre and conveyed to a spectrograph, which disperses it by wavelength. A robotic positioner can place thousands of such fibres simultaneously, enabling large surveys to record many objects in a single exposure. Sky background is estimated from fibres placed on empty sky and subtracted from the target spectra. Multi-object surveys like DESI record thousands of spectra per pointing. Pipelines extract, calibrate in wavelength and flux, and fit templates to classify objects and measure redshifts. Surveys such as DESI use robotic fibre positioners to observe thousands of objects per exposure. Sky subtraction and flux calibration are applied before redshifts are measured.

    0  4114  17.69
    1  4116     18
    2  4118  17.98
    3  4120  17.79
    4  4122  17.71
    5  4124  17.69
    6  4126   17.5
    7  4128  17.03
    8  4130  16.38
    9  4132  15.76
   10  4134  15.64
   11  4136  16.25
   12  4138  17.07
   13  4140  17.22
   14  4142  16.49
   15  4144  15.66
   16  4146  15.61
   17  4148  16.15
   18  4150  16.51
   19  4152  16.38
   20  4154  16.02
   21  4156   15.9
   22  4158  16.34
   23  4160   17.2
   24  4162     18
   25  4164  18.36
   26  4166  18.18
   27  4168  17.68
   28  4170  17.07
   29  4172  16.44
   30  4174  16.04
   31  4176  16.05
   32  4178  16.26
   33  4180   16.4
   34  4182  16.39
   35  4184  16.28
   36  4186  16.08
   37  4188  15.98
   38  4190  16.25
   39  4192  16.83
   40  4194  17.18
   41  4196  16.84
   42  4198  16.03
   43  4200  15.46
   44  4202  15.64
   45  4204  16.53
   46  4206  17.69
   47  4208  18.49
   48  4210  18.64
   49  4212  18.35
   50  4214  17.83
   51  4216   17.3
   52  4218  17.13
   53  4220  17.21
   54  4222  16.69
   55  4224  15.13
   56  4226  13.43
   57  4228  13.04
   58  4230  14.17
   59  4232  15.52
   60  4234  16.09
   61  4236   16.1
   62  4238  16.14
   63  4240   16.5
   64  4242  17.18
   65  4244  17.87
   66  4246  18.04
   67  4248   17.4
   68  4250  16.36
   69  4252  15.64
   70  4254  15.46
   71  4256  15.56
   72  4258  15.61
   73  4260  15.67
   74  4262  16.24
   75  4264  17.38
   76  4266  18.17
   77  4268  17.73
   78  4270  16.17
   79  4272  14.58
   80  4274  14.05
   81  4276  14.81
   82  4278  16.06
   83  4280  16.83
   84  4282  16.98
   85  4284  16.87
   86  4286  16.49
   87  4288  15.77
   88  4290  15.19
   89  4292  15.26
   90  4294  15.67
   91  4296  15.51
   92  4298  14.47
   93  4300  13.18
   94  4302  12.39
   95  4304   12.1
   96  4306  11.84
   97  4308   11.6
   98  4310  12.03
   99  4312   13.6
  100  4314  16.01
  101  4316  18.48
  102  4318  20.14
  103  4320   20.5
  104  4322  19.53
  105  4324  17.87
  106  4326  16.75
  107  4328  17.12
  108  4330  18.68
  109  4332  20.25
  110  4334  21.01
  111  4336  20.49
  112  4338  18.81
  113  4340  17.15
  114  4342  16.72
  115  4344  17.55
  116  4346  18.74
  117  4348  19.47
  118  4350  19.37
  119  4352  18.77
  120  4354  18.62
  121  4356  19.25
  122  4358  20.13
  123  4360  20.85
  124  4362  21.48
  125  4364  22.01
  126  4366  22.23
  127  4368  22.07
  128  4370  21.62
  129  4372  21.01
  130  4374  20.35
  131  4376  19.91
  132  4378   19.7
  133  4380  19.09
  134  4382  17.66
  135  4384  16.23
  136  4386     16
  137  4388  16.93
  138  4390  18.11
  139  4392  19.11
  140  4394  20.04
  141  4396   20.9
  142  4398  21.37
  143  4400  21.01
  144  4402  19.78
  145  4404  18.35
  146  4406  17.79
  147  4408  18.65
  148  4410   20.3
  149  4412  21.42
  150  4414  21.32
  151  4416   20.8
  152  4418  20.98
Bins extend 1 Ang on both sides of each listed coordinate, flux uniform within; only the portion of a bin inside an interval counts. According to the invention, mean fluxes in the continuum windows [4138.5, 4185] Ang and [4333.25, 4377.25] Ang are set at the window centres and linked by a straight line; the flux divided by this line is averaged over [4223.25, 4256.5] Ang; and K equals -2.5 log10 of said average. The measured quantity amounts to 0.13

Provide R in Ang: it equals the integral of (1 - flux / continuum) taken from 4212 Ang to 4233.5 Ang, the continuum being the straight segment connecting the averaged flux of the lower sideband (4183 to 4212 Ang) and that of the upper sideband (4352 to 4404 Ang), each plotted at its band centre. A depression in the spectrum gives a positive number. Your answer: 1.6 Ang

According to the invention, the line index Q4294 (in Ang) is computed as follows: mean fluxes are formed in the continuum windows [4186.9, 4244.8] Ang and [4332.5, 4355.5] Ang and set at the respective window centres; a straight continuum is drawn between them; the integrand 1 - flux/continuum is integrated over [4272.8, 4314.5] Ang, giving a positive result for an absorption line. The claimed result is 7.7 Ang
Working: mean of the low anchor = 16.5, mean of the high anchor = 18.8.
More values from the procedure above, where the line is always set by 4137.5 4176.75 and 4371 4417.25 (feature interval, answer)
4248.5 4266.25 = 1.7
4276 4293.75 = 2.0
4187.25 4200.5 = 0.6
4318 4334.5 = -0.3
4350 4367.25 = -1.3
